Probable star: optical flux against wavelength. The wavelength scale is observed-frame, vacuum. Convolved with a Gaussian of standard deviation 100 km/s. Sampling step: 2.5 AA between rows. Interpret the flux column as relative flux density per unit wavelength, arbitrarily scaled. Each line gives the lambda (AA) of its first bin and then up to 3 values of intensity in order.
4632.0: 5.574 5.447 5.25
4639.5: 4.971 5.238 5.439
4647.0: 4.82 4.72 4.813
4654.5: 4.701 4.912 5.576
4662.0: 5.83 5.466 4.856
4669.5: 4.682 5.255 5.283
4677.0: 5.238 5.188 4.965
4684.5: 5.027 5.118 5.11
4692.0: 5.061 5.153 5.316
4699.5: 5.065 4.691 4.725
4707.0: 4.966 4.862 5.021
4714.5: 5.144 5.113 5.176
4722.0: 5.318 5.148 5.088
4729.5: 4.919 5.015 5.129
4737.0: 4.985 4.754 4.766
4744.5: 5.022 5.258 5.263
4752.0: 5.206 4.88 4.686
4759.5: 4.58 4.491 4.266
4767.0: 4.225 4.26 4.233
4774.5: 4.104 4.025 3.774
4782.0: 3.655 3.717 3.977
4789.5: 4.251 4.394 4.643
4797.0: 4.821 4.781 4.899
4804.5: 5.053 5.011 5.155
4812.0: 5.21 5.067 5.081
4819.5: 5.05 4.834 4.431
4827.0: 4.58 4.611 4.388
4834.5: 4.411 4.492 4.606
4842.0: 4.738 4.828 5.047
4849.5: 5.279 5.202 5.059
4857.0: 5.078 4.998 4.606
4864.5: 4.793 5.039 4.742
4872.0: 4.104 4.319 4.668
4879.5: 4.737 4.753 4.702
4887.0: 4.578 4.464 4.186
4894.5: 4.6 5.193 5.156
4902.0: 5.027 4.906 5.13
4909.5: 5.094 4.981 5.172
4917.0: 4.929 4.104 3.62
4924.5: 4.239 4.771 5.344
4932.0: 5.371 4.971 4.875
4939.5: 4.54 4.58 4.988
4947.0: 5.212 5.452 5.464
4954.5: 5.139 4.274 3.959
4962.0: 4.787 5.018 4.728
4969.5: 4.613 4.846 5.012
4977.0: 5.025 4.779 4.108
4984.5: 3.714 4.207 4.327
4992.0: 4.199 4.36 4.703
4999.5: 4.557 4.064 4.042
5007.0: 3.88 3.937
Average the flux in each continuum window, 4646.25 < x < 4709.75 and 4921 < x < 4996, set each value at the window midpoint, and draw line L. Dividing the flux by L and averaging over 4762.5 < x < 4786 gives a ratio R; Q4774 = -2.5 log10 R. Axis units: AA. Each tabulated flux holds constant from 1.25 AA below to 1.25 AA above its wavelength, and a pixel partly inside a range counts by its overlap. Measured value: 0.216 mag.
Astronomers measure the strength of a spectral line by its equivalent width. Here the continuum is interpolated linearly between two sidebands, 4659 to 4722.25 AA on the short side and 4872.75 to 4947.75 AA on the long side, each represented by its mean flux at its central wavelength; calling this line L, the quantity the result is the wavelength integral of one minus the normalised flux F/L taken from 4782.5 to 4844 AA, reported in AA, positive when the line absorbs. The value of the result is 3.2 AA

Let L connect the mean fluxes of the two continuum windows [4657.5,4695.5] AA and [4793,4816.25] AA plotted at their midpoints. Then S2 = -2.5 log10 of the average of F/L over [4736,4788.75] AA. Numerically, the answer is 0.13 mag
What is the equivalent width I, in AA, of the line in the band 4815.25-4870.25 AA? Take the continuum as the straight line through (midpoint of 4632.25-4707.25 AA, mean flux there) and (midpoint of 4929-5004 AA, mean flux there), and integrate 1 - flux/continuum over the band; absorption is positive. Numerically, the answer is 0.5 AA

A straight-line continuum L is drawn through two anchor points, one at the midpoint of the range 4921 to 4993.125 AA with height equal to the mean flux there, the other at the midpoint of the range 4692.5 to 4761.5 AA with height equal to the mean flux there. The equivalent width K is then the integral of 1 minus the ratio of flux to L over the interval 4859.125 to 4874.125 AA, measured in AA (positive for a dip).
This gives 0.5 AA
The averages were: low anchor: 5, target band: 4.67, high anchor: 4.7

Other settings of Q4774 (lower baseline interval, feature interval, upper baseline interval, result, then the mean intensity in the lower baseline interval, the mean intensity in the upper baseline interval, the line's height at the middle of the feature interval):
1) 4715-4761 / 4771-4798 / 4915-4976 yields 0.198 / 5.02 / 4.79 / 4.97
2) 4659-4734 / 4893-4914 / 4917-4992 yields -0.052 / 5.11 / 4.69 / 4.77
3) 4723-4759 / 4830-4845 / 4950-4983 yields 0.077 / 5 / 4.77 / 4.9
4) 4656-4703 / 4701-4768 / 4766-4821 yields -0.016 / 5.15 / 4.52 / 4.85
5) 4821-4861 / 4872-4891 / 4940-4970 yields 0.056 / 4.78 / 4.85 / 4.81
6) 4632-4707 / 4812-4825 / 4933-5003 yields -0.014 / 5.11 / 4.67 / 4.89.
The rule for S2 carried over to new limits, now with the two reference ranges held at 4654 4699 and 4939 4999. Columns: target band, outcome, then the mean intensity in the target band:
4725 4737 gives 0.01 mag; 5.04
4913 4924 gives 0.07 mag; 4.45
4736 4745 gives 0.04 mag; 4.87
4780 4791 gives 0.26 mag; 3.9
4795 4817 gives -0.01 mag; 4.99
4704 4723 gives 0.01 mag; 5.05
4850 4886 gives 0.01 mag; 4.78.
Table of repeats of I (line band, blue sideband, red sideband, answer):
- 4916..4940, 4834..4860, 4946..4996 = 0.3 AA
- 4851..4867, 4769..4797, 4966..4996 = -2.6 AA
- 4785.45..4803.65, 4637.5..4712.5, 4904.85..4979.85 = 1.6 AA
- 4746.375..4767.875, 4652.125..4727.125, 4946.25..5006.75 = 1.0 AA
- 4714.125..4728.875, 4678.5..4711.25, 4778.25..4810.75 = -0.9 AA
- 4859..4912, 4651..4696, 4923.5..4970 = 1.8 AA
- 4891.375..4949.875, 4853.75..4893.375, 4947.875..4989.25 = -2.1 AA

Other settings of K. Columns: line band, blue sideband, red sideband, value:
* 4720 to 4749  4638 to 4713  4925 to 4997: -0.27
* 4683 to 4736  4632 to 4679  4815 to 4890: -0.16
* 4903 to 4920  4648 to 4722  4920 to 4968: -0.38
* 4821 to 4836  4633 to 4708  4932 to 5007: 0.98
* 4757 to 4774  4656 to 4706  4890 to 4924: 2.15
